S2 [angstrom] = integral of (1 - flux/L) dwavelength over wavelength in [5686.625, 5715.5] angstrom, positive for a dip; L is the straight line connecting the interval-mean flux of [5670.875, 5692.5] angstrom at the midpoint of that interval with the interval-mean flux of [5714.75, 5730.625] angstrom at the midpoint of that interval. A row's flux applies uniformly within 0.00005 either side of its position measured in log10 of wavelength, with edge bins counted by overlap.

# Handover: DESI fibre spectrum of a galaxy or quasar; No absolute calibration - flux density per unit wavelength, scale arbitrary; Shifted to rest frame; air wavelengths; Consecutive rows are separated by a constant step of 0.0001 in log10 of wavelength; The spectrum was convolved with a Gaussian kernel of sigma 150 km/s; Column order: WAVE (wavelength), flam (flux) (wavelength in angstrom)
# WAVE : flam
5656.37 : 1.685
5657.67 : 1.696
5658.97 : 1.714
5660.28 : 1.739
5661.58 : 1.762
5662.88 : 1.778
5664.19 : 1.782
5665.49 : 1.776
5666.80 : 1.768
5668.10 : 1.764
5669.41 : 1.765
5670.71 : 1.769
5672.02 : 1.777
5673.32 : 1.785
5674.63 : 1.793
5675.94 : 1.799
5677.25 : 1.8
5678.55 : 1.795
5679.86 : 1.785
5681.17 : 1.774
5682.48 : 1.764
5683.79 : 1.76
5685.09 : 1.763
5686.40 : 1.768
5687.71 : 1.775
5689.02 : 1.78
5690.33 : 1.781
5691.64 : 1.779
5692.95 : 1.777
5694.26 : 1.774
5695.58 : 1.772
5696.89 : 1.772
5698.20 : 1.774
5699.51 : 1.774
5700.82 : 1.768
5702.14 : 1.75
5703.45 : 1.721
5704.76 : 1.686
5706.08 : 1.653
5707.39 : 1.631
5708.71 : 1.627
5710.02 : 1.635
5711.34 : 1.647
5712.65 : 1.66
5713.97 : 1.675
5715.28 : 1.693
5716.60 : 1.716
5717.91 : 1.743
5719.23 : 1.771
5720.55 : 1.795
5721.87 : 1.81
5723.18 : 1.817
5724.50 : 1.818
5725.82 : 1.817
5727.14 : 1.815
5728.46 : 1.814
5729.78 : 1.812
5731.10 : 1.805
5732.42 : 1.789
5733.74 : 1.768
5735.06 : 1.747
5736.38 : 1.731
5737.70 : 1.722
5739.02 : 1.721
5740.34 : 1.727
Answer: 0.9 angstrom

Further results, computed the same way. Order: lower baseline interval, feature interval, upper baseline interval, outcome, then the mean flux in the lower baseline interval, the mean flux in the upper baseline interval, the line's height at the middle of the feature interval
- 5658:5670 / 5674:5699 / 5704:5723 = -0.7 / 1.76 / 1.7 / 1.73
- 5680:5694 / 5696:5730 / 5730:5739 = 0.6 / 1.77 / 1.76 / 1.77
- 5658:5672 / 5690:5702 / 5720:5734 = 0.1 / 1.76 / 1.81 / 1.78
